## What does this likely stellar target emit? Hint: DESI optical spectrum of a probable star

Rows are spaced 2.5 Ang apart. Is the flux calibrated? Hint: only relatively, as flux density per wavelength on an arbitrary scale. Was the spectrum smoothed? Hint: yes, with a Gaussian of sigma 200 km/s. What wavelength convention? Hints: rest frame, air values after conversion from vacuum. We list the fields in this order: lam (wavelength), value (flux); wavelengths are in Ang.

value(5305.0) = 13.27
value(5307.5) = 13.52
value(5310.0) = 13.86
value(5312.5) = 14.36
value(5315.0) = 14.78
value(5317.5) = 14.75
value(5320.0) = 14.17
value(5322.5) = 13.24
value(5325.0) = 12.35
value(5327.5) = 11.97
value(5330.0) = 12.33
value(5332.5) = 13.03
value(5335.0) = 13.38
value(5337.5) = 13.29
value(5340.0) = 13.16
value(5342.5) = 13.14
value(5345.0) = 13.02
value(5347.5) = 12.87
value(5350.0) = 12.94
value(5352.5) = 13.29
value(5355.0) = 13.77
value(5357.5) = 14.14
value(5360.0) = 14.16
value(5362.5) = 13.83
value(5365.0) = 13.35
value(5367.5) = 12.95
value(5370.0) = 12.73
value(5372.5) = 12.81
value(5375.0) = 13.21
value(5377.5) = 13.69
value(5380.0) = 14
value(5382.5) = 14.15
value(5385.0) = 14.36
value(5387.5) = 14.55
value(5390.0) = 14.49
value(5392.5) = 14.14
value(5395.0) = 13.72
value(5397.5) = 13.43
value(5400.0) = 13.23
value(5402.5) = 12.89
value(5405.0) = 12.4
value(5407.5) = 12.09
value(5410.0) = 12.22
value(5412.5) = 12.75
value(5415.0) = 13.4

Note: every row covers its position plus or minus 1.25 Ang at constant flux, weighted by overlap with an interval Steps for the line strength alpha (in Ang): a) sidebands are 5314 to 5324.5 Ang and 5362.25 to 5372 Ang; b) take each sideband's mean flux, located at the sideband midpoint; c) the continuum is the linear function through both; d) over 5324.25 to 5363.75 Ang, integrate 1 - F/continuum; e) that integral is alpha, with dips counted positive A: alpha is 1.16 Ang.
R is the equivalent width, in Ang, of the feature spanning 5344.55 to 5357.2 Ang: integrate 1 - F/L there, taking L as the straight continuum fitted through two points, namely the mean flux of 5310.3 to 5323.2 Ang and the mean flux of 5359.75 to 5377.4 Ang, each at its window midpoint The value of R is 0.3 Ang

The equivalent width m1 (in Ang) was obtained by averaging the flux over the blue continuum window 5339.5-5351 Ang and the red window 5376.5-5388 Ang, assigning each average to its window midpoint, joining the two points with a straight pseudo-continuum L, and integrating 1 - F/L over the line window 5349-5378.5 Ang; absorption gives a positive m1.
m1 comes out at 0.35 Ang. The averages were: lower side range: 13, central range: 13.4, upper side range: 14.1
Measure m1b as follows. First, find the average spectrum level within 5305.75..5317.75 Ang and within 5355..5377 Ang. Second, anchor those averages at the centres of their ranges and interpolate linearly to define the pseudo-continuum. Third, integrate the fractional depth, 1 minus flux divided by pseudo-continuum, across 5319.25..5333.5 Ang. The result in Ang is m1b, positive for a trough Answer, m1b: 1.2 Ang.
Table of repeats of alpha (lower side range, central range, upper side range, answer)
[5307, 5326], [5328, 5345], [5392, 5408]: 0.9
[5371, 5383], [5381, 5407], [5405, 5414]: -1.5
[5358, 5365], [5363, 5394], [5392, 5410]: -0.4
